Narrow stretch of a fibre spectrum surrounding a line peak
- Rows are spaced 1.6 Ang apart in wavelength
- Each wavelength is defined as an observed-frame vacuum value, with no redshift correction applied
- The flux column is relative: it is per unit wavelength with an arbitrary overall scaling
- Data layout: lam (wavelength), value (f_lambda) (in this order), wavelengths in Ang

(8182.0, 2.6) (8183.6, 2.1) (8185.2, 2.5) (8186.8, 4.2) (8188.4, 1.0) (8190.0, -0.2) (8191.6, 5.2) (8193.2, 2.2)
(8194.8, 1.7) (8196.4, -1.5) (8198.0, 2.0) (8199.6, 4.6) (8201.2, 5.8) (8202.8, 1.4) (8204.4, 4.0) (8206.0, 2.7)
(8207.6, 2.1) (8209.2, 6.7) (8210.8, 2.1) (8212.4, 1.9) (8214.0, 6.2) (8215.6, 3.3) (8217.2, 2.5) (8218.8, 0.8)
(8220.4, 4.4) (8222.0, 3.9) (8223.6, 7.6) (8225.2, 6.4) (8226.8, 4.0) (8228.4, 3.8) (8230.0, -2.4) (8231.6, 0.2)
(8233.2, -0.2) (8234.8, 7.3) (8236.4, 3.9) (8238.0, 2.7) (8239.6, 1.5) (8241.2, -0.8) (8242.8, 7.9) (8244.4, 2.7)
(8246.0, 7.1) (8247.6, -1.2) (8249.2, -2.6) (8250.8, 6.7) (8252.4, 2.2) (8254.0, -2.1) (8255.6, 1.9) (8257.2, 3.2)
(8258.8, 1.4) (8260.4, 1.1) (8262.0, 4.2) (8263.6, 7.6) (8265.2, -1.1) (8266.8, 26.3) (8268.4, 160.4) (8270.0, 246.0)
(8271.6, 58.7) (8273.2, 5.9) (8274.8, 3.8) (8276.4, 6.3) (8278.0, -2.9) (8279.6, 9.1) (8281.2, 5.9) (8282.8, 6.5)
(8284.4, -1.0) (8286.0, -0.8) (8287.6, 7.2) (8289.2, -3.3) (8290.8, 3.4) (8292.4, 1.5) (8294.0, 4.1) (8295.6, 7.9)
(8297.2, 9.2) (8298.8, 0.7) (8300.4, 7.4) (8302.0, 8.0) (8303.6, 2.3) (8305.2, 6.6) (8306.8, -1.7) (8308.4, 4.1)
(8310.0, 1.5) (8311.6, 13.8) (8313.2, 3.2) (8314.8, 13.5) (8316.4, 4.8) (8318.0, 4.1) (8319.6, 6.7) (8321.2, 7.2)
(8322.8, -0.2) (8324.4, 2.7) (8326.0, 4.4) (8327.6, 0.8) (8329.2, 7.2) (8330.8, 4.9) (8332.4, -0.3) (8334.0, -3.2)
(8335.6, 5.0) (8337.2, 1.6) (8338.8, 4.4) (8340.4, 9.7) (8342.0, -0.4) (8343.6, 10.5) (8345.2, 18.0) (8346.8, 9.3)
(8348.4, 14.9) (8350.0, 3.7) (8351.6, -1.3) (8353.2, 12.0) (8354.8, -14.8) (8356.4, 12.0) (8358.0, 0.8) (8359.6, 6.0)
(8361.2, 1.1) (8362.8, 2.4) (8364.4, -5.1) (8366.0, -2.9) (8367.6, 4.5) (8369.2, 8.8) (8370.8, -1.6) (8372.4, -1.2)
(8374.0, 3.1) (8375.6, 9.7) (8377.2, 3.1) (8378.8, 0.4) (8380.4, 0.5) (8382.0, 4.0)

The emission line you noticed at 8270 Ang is Halpha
